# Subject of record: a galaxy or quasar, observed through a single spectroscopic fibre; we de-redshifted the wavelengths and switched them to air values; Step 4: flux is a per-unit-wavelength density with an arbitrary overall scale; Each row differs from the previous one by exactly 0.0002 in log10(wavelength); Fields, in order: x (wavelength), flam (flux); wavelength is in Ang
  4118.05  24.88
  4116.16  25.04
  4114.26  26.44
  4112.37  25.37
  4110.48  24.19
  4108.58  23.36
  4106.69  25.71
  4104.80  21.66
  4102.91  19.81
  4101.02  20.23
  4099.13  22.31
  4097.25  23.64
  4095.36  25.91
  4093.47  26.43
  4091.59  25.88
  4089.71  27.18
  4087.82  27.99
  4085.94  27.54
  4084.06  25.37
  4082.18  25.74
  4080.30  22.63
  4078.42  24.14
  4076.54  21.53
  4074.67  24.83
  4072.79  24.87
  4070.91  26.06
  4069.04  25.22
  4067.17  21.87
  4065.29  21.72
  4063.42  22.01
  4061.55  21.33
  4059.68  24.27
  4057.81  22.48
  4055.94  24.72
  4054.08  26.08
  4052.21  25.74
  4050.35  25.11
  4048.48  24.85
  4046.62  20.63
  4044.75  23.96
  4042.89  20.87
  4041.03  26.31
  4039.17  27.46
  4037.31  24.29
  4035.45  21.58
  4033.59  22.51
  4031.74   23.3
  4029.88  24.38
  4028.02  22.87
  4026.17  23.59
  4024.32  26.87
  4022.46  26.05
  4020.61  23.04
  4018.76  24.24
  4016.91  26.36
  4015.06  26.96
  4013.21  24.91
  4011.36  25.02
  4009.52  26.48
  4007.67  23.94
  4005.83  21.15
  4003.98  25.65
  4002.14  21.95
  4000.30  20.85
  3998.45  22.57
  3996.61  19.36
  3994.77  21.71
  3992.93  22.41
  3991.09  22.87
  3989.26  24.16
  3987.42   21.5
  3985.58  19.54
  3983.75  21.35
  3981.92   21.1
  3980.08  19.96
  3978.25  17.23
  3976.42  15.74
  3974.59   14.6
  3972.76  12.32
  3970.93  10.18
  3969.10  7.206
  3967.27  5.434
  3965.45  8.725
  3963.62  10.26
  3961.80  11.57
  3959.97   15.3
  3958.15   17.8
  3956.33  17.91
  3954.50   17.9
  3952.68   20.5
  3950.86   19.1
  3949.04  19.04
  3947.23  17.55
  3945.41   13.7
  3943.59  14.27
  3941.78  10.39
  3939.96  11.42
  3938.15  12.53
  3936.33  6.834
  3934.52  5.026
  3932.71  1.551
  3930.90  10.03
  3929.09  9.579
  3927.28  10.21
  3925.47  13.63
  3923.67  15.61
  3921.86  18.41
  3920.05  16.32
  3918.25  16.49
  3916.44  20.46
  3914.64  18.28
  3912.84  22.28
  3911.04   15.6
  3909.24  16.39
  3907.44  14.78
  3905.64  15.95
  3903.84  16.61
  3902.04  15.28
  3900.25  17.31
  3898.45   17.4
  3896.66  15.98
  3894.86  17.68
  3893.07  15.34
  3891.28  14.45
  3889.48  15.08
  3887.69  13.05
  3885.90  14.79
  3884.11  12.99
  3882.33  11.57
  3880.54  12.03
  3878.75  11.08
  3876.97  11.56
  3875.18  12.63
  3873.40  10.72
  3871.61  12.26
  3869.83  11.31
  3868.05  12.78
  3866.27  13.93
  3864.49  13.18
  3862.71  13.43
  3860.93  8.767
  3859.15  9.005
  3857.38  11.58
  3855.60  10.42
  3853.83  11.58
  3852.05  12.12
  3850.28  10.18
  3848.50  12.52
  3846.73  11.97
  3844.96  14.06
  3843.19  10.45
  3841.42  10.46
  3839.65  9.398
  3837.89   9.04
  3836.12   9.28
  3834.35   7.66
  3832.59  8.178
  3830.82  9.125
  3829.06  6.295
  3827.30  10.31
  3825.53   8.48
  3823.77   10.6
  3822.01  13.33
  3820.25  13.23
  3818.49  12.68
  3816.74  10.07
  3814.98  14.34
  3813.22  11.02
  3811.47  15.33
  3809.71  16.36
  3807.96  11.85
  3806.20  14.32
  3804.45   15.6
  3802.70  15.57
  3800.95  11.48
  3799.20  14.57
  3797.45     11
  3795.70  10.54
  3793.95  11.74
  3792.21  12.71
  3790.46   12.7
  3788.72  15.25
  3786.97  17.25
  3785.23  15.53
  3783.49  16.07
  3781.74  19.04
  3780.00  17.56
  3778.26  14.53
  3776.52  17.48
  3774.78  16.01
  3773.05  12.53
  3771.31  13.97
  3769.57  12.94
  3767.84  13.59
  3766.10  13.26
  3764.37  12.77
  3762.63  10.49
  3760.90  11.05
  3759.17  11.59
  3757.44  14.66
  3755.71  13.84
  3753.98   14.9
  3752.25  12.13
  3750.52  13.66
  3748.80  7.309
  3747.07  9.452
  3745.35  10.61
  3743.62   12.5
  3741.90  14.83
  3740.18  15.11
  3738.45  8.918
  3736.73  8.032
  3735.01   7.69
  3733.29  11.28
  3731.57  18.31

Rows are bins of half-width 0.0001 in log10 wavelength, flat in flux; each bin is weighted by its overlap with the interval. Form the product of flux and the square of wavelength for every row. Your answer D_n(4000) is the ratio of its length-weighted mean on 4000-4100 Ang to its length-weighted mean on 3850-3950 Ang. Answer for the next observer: 1.9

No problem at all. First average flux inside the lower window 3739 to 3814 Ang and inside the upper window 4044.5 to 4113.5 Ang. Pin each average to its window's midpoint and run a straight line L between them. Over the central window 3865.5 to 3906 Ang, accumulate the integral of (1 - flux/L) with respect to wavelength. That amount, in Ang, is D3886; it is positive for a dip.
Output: 8.05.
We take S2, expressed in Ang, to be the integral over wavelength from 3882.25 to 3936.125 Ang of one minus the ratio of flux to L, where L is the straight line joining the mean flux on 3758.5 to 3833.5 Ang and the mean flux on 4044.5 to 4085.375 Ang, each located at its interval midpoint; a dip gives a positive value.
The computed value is 9.21 Ang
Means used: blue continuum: 13.1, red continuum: 23.9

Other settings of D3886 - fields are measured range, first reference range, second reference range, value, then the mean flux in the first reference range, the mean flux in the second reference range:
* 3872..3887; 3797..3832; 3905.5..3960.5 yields 1.5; 12.3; 14.7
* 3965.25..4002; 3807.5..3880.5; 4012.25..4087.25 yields 4.6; 11.3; 24.2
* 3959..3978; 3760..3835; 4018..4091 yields 8.5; 13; 24.2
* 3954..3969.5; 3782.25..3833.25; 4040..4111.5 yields 5.4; 12.7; 24.1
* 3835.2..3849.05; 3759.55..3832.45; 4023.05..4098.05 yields 3.9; 13.2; 24.4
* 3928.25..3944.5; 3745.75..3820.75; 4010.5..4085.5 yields 8.8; 13.5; 24.2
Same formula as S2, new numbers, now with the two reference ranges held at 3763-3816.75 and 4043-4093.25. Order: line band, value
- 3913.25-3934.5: 6.10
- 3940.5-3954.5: 2.53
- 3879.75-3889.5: 2.50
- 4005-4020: -1.72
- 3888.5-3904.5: 1.72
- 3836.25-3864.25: 9.15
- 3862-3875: 3.44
